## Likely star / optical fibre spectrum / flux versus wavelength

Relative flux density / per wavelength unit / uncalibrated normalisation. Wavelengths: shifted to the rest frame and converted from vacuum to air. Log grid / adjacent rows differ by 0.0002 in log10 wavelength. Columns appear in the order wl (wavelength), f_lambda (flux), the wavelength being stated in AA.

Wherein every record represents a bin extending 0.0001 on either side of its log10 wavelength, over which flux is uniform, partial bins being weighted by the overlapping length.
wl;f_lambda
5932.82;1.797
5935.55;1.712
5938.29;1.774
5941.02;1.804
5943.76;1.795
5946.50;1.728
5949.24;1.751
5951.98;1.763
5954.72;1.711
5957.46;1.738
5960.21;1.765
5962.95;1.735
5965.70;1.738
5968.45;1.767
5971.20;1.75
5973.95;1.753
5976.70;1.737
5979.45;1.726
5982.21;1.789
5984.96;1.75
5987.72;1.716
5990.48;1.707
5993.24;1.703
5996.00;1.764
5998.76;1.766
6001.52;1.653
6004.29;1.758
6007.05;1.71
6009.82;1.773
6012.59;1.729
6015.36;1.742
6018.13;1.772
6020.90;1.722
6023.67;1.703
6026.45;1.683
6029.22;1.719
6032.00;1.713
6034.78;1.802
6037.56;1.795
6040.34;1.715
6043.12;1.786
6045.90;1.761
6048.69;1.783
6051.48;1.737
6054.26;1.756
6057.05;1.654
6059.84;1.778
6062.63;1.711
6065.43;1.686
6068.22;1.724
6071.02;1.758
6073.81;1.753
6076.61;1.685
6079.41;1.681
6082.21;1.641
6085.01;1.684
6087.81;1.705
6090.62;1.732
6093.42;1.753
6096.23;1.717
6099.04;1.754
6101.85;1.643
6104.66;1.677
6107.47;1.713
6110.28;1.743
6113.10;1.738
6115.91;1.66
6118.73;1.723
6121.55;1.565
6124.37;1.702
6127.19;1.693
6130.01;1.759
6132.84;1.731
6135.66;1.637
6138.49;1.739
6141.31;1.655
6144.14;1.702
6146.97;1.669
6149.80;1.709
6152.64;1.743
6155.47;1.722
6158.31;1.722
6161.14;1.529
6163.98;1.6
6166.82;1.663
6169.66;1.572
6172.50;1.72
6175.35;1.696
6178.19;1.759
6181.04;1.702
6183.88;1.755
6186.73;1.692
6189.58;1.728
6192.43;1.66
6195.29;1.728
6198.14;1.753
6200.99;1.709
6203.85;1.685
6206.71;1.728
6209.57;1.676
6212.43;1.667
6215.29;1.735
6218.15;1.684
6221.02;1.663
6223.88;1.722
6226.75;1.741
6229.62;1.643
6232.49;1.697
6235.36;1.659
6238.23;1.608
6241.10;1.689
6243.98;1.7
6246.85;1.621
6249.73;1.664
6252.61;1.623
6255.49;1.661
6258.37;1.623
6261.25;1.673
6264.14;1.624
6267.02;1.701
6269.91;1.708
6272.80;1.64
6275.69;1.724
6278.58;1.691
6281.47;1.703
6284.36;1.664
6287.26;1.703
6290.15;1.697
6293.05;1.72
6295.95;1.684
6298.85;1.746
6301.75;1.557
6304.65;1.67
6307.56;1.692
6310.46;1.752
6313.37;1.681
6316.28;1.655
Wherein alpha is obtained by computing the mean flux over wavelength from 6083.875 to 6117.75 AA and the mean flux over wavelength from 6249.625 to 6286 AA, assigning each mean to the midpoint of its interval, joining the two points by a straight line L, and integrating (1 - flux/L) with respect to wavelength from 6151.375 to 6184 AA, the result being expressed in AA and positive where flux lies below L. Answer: 0.3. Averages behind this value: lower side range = 1.71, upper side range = 1.67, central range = 1.68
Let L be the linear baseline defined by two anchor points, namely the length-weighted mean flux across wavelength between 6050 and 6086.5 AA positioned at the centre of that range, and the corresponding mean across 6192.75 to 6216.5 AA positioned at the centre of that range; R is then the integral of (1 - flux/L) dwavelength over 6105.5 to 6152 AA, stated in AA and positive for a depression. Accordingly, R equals 0.4 AA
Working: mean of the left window 1.71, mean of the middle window 1.7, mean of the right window 1.71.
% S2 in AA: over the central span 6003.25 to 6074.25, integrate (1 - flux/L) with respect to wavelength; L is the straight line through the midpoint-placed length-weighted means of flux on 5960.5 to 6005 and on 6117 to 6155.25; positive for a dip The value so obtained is -0.7 AA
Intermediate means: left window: 1.74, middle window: 1.74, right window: 1.69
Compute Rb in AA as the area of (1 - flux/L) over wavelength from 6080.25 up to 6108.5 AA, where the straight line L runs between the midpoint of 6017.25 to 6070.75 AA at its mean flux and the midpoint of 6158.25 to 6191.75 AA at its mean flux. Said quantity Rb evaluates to 0.2 AA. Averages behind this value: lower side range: 1.74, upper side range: 1.68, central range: 1.7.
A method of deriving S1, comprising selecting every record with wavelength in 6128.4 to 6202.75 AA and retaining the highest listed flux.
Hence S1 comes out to 1.759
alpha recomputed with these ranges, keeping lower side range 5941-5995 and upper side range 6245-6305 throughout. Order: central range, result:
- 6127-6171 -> 0.6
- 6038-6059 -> -0.2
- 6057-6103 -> 0.2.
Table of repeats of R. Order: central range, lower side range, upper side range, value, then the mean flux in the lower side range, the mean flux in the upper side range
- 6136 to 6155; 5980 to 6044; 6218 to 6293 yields 0.03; 1.74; 1.67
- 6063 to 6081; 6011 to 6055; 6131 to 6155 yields 0.16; 1.75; 1.7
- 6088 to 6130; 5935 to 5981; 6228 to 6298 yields 0.22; 1.75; 1.67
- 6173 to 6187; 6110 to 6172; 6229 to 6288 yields -0.39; 1.68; 1.67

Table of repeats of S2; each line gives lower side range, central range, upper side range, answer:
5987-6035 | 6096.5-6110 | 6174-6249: 0.1 AA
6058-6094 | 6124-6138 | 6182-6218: 0.0 AA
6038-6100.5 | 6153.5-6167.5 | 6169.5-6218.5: 0.5 AA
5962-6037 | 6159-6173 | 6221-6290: 0.7 AA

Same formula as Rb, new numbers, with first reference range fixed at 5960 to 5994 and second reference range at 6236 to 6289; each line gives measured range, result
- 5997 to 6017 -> 0.0 AA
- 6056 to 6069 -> 0.1 AA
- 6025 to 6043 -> -0.2 AA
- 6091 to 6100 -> -0.2 AA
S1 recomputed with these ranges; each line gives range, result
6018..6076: 1.802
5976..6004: 1.789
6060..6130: 1.758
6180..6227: 1.755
